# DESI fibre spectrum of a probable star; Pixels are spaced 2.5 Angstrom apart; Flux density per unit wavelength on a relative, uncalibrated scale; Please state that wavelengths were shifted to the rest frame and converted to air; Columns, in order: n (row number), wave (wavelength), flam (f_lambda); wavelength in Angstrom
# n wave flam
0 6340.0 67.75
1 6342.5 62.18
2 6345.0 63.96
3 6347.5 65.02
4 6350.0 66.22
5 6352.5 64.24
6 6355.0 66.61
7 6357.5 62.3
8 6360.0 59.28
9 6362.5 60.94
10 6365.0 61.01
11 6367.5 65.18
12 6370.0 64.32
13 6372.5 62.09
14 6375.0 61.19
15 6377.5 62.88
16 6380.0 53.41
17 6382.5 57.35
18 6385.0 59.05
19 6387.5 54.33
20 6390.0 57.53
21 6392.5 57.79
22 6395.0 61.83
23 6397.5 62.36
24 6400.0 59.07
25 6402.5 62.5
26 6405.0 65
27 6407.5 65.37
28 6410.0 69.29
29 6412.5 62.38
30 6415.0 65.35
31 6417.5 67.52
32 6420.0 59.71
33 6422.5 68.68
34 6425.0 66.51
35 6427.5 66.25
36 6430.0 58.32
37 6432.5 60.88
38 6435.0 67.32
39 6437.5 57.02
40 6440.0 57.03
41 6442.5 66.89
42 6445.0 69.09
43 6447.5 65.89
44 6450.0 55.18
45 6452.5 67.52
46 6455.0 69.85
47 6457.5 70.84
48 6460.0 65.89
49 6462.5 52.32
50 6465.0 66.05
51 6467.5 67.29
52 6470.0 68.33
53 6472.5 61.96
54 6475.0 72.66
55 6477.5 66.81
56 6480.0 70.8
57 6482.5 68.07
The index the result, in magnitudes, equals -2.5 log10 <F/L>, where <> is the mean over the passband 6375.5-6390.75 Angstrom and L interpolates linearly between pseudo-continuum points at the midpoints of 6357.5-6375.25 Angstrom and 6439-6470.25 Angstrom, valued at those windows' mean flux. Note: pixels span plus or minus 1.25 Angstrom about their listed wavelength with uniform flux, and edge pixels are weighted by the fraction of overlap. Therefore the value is 0.09 mag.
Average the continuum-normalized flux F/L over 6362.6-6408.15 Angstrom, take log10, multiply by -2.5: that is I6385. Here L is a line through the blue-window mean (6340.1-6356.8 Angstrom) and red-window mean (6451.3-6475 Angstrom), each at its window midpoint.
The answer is 0.08 mag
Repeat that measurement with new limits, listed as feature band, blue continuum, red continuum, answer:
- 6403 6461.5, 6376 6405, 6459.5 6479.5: -0.04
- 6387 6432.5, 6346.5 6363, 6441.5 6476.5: 0.03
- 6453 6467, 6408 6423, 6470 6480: 0.03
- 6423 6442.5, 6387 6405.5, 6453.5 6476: 0.01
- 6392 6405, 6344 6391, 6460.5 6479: 0.02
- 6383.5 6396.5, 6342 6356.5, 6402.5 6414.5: 0.12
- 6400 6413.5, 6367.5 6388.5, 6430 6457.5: -0.05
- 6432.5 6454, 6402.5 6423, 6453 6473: 0.04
